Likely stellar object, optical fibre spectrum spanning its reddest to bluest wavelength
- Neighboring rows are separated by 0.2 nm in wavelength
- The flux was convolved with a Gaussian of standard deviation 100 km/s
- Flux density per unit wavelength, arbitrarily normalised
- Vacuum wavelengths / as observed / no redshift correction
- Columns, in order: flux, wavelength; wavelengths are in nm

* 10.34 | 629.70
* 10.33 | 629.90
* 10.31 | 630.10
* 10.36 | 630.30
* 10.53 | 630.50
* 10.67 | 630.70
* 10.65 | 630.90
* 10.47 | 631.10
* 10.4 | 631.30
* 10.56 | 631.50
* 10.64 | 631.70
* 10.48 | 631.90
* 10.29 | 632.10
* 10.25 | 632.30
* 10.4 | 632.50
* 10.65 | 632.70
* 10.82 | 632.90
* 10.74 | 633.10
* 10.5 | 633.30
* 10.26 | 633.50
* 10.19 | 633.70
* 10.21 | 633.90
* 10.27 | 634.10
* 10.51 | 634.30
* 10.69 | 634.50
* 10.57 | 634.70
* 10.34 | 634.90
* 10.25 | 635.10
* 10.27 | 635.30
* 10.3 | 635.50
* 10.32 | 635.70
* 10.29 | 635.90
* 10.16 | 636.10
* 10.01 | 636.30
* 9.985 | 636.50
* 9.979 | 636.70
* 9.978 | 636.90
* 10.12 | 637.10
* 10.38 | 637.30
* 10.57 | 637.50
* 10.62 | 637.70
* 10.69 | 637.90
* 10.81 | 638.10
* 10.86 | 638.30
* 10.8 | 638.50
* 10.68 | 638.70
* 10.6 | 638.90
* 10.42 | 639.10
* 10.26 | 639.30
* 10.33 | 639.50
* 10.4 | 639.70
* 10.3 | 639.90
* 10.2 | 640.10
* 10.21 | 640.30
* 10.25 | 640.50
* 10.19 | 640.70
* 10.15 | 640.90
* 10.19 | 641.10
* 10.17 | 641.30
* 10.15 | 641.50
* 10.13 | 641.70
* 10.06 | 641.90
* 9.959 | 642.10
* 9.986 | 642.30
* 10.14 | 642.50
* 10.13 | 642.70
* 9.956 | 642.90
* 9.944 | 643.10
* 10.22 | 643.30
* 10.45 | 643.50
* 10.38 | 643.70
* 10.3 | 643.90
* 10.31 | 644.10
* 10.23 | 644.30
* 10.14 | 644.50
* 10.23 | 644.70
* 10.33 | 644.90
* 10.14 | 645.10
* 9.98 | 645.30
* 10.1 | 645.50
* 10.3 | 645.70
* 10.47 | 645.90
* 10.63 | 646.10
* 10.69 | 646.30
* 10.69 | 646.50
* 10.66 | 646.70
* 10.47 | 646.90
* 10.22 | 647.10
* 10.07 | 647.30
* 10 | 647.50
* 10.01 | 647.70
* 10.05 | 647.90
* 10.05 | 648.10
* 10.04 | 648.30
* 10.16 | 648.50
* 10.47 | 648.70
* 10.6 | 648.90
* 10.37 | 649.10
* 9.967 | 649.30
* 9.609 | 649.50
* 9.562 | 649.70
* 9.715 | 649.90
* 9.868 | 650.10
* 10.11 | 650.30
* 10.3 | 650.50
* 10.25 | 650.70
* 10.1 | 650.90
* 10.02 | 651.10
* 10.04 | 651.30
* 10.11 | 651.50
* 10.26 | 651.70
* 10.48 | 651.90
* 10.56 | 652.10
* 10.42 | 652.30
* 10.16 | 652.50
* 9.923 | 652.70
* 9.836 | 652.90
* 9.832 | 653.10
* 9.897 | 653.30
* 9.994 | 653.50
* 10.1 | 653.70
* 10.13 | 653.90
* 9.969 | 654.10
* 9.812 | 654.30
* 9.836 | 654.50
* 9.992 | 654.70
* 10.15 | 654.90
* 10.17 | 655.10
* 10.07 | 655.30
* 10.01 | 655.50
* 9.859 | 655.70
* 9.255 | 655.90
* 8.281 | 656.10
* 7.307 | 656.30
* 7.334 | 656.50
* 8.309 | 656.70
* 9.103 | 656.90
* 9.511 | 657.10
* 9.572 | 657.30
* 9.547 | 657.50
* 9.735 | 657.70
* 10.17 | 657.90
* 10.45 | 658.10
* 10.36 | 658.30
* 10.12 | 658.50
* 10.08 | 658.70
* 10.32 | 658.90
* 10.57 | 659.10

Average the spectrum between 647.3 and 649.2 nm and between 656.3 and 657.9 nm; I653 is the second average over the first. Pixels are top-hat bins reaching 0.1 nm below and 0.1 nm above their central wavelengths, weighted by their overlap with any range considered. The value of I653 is 0.88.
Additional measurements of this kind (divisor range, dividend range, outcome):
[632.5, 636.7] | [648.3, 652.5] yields 0.98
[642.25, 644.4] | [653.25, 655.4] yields 0.98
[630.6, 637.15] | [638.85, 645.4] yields 0.98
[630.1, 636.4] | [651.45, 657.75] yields 0.93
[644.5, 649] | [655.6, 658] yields 0.87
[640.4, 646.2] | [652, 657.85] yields 0.94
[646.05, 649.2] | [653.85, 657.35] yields 0.91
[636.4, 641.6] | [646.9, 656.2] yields 0.97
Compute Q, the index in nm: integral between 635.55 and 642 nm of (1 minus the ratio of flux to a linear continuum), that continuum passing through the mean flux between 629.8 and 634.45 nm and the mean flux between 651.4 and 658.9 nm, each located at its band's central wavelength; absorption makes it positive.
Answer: -0.04 nm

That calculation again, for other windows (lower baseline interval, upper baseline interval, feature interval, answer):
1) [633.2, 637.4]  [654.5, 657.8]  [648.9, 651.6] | -0.13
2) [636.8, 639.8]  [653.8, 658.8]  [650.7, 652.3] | -0.07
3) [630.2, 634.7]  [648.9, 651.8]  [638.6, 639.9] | -0.02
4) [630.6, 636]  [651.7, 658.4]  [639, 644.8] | -0.03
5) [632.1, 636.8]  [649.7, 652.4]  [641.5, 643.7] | 0.03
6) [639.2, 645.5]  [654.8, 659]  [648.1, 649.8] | -0.04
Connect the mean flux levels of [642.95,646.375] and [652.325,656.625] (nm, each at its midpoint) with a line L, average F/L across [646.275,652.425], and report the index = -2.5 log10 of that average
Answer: -0.02 mag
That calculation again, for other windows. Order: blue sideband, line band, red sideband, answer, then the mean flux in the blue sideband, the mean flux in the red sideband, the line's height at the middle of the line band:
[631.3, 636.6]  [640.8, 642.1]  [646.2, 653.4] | 0.016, 10.4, 10.2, 10.3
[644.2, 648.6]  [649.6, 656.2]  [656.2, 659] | -0.022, 10.3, 9.42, 9.77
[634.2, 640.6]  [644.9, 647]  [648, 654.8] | -0.023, 10.4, 10.1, 10.2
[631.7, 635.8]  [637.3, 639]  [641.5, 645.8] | -0.039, 10.4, 10.2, 10.3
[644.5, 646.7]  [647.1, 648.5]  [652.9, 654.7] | 0.020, 10.4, 9.94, 10.2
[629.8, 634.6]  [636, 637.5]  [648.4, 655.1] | 0.027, 10.5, 10.1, 10.4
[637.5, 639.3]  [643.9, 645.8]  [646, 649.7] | 0.018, 10.7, 10.2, 10.4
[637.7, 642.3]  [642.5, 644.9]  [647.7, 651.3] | 0.003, 10.4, 10.1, 10.2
